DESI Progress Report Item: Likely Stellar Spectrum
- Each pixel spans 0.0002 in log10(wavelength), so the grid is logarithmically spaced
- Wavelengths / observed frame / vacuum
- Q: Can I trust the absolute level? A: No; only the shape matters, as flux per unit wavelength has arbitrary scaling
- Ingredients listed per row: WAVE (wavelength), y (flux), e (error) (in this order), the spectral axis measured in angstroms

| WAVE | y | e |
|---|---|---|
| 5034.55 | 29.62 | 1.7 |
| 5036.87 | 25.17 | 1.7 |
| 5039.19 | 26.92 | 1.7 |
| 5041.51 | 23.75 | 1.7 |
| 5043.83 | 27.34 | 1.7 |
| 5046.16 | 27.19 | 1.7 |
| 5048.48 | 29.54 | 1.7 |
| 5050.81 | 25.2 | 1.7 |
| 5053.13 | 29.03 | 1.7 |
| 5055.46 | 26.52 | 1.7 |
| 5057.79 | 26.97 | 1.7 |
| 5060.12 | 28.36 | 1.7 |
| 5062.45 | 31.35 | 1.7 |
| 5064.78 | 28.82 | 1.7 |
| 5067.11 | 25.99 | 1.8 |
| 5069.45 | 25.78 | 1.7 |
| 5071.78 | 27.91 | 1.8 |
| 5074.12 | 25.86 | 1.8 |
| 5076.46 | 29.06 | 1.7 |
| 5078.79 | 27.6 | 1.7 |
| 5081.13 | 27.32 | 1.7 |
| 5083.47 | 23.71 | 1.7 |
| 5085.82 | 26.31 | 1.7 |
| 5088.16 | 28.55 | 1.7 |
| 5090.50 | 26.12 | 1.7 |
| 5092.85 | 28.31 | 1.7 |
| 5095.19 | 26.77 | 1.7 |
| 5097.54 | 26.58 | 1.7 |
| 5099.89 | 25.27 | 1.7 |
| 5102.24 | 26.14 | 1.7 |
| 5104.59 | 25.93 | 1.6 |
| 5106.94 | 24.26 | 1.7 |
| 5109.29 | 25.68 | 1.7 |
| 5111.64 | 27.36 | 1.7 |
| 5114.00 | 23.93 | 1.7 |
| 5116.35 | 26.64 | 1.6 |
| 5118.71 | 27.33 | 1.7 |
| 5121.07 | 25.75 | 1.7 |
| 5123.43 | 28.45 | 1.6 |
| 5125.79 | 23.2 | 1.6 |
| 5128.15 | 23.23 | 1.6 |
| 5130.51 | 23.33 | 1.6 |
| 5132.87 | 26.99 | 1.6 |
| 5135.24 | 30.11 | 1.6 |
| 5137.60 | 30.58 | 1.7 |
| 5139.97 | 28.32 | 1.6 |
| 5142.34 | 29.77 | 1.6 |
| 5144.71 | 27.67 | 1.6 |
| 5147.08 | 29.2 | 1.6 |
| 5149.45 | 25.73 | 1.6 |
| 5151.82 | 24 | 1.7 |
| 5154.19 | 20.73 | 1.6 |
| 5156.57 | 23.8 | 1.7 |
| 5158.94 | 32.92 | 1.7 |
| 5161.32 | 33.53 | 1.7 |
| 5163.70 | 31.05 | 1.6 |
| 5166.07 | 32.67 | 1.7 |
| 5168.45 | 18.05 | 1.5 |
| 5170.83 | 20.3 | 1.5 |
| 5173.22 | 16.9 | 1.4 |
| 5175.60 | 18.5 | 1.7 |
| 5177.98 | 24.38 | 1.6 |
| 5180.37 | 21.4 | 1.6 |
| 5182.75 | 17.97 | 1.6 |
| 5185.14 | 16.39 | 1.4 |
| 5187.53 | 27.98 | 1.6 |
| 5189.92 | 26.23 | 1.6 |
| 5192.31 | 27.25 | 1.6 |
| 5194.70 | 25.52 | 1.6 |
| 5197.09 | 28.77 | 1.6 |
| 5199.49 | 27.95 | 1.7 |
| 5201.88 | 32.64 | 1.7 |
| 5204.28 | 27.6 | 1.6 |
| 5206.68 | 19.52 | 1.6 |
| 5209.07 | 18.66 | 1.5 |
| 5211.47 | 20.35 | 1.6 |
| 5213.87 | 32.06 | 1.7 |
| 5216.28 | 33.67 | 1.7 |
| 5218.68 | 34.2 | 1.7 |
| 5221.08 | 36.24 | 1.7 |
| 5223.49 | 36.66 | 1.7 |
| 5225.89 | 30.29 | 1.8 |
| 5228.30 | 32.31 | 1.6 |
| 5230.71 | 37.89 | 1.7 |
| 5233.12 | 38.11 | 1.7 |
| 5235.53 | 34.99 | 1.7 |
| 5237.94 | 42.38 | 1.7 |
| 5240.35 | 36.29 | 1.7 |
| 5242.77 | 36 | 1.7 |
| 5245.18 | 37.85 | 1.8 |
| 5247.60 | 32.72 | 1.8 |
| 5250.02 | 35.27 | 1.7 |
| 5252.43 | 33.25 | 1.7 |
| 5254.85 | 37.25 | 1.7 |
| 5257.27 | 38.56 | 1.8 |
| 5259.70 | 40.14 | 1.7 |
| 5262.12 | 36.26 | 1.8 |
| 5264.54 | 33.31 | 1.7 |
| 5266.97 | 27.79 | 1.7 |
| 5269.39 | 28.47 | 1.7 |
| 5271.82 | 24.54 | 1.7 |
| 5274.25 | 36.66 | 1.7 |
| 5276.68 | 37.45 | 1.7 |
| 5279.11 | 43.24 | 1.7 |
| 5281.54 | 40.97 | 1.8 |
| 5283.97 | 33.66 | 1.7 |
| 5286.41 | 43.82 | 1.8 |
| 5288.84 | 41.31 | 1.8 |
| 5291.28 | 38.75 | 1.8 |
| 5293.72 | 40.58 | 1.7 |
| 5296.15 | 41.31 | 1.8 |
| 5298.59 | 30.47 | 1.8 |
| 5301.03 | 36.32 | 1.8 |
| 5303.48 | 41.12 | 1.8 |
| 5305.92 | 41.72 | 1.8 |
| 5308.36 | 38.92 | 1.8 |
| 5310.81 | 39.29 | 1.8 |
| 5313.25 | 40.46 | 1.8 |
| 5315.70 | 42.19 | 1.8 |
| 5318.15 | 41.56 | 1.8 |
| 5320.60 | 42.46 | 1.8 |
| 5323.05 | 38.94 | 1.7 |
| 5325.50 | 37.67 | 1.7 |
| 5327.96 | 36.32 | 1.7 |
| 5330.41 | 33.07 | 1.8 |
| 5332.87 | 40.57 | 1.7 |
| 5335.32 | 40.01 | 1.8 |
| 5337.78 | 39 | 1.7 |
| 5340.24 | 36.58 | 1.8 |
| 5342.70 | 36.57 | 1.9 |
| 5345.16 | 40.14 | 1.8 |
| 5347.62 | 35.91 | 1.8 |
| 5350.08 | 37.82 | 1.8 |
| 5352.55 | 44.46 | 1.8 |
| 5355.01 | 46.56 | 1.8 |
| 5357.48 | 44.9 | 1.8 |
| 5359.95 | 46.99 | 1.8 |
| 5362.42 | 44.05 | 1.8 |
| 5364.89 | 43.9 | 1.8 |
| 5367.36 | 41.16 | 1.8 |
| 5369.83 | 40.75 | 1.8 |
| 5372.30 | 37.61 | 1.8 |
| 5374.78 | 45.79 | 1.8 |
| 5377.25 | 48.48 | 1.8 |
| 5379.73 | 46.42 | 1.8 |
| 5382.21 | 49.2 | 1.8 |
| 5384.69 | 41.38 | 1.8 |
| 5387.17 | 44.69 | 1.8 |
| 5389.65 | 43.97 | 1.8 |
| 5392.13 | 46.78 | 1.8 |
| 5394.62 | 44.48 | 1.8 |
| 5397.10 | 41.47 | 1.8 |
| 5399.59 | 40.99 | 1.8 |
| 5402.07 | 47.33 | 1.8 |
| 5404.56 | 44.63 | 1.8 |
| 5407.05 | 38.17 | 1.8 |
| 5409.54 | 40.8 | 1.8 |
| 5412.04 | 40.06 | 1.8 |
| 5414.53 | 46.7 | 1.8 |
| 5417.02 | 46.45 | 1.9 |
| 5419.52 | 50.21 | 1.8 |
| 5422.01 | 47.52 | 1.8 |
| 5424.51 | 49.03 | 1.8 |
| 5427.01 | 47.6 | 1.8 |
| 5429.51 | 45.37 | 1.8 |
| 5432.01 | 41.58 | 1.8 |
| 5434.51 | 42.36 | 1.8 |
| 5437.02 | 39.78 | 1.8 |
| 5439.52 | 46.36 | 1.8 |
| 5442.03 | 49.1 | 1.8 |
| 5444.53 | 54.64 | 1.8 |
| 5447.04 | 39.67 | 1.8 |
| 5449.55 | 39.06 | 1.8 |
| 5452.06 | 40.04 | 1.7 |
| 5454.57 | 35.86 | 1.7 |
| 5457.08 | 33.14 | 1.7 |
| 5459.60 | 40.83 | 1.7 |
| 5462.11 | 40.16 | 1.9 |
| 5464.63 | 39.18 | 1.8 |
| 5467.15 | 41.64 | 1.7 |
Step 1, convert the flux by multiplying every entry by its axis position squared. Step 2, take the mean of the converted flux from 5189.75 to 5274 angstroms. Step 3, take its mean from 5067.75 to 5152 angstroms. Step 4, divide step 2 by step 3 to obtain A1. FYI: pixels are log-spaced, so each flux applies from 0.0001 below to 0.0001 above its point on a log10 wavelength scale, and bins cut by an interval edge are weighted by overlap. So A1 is 1.3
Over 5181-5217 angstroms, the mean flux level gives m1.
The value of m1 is 25.3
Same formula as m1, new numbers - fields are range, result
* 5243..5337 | 37.5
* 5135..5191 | 25.3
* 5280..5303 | 38.7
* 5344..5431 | 44.1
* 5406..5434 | 44.8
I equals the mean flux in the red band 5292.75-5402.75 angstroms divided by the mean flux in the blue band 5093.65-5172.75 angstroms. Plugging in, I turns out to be 1.6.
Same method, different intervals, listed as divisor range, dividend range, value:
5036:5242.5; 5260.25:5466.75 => 1.50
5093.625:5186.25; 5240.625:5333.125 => 1.47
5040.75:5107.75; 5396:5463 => 1.61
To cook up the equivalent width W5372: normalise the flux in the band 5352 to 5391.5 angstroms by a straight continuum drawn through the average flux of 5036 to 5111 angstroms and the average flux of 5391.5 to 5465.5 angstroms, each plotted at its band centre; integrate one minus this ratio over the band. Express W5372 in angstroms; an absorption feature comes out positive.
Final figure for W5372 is -3.7 angstroms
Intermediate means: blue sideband 26.9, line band 44.4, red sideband 43.3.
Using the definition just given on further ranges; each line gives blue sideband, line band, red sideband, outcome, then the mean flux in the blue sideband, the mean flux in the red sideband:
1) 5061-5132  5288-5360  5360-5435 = 0.7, 26.4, 44.4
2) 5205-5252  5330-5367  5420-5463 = -2.1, 32.9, 43.2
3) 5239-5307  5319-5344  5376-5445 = 1.3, 36.6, 45.1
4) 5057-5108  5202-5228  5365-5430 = 3.9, 27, 44.5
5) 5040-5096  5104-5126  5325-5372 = 2.6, 27.2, 40.3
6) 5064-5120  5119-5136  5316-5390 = 1.6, 26.5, 41.6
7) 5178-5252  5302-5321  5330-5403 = -1.4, 30.1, 42.5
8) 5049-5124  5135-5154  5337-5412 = 1.5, 26.8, 42.7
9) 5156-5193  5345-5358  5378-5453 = -0.8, 24.3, 44.6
